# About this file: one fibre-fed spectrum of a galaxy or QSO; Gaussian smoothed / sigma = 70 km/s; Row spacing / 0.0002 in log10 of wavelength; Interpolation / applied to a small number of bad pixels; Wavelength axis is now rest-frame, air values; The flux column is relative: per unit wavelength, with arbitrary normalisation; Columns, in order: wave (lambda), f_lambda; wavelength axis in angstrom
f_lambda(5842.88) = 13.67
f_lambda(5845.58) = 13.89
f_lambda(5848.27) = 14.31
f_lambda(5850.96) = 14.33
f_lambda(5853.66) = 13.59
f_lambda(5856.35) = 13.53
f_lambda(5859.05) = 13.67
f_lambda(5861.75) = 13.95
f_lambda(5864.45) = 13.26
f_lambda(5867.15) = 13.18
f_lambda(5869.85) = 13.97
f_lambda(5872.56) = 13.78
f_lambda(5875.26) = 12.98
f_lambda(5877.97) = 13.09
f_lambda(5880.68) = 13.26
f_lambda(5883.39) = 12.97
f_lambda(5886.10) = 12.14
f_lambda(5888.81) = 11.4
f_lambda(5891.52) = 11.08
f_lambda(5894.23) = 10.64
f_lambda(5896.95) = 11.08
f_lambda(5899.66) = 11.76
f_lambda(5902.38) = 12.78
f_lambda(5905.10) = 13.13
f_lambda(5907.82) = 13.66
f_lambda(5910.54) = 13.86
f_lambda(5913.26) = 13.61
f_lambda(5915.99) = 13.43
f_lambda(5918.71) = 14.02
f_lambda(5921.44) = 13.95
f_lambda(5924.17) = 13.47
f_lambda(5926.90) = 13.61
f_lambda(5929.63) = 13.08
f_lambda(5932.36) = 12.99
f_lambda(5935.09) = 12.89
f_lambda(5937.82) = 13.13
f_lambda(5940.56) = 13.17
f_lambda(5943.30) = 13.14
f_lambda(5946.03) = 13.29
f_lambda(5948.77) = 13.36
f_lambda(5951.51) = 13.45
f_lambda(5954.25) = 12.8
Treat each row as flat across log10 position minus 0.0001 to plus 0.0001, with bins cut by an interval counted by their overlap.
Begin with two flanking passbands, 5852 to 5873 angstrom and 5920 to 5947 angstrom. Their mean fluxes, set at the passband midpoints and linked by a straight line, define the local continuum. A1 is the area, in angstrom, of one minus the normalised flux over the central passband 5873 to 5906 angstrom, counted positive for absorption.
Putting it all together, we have 3.1 angstrom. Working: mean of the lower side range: 13.6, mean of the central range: 12.2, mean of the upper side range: 13.3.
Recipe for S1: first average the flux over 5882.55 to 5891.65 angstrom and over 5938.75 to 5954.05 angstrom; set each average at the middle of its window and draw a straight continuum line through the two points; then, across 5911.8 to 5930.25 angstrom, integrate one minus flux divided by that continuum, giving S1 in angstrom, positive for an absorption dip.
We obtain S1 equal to -1.4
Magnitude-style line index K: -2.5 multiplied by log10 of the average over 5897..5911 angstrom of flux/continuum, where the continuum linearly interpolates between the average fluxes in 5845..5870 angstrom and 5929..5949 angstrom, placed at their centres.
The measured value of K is 0.049 mag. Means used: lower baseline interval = 13.8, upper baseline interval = 13.1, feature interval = 12.8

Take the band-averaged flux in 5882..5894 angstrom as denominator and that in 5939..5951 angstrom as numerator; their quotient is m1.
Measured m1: 1.1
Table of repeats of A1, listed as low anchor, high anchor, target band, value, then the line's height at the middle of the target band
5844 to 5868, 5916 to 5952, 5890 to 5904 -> 2.11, 13.5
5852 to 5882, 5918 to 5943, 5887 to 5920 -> 2.14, 13.4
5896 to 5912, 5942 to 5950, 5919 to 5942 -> -0.42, 13.1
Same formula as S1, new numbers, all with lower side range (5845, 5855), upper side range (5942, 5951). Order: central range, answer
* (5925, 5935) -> 0.2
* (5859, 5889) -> 1.5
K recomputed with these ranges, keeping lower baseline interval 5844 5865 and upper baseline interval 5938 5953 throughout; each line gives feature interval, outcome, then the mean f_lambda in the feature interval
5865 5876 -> 0.02 mag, 13.5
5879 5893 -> 0.12 mag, 12.2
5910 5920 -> -0.02 mag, 13.7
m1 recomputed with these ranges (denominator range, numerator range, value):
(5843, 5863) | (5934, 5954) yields 0.95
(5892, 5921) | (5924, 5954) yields 1.03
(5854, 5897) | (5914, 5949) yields 1.04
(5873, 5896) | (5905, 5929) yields 1.12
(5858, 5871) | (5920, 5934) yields 0.99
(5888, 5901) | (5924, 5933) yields 1.19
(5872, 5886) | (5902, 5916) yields 1.03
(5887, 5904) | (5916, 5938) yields 1.17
